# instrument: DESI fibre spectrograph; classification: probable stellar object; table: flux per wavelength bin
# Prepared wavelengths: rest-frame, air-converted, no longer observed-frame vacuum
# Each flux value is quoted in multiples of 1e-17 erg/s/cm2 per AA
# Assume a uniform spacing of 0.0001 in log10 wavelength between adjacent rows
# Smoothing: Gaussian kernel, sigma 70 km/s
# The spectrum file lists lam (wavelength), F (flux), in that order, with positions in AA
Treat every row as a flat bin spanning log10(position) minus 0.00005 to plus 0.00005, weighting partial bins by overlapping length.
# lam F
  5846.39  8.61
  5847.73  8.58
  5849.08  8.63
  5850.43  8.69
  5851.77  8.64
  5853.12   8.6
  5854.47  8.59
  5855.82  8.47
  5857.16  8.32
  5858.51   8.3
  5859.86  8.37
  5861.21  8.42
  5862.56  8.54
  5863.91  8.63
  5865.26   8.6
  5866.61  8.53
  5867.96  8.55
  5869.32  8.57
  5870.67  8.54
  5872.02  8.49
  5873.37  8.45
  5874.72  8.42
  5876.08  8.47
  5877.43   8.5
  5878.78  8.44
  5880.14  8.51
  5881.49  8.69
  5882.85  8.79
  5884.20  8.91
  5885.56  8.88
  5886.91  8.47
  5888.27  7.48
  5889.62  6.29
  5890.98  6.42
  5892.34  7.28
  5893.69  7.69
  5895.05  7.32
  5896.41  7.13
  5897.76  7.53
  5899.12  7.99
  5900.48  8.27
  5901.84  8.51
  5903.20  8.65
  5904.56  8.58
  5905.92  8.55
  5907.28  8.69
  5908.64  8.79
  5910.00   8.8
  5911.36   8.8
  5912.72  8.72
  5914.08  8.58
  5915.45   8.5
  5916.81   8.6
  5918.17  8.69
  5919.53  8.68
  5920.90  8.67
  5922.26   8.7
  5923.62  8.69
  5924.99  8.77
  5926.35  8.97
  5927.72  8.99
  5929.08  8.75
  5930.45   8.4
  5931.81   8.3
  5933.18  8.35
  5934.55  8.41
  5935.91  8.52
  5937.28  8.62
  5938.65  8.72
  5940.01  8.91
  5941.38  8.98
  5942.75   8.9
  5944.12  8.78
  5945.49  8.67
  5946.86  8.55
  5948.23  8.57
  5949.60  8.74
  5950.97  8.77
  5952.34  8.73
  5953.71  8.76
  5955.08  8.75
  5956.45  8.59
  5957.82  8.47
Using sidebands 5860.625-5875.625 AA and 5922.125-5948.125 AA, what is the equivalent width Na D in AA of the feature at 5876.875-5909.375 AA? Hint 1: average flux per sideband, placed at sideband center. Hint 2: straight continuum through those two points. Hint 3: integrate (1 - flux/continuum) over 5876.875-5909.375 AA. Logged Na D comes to 1.8 AA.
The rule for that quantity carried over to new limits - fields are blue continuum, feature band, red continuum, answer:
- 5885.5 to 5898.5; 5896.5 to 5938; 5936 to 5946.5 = -2.4 AA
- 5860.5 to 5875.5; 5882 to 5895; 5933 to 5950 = 1.2 AA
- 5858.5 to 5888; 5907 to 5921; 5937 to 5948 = 0.0 AA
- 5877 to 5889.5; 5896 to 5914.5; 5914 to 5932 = 0.3 AA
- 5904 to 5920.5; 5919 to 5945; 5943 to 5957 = 0.0 AA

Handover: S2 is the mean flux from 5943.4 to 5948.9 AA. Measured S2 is 8.64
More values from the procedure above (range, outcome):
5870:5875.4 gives 8.48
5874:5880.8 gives 8.46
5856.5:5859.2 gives 8.3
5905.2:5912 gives 8.73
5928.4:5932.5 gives 8.48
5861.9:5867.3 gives 8.58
